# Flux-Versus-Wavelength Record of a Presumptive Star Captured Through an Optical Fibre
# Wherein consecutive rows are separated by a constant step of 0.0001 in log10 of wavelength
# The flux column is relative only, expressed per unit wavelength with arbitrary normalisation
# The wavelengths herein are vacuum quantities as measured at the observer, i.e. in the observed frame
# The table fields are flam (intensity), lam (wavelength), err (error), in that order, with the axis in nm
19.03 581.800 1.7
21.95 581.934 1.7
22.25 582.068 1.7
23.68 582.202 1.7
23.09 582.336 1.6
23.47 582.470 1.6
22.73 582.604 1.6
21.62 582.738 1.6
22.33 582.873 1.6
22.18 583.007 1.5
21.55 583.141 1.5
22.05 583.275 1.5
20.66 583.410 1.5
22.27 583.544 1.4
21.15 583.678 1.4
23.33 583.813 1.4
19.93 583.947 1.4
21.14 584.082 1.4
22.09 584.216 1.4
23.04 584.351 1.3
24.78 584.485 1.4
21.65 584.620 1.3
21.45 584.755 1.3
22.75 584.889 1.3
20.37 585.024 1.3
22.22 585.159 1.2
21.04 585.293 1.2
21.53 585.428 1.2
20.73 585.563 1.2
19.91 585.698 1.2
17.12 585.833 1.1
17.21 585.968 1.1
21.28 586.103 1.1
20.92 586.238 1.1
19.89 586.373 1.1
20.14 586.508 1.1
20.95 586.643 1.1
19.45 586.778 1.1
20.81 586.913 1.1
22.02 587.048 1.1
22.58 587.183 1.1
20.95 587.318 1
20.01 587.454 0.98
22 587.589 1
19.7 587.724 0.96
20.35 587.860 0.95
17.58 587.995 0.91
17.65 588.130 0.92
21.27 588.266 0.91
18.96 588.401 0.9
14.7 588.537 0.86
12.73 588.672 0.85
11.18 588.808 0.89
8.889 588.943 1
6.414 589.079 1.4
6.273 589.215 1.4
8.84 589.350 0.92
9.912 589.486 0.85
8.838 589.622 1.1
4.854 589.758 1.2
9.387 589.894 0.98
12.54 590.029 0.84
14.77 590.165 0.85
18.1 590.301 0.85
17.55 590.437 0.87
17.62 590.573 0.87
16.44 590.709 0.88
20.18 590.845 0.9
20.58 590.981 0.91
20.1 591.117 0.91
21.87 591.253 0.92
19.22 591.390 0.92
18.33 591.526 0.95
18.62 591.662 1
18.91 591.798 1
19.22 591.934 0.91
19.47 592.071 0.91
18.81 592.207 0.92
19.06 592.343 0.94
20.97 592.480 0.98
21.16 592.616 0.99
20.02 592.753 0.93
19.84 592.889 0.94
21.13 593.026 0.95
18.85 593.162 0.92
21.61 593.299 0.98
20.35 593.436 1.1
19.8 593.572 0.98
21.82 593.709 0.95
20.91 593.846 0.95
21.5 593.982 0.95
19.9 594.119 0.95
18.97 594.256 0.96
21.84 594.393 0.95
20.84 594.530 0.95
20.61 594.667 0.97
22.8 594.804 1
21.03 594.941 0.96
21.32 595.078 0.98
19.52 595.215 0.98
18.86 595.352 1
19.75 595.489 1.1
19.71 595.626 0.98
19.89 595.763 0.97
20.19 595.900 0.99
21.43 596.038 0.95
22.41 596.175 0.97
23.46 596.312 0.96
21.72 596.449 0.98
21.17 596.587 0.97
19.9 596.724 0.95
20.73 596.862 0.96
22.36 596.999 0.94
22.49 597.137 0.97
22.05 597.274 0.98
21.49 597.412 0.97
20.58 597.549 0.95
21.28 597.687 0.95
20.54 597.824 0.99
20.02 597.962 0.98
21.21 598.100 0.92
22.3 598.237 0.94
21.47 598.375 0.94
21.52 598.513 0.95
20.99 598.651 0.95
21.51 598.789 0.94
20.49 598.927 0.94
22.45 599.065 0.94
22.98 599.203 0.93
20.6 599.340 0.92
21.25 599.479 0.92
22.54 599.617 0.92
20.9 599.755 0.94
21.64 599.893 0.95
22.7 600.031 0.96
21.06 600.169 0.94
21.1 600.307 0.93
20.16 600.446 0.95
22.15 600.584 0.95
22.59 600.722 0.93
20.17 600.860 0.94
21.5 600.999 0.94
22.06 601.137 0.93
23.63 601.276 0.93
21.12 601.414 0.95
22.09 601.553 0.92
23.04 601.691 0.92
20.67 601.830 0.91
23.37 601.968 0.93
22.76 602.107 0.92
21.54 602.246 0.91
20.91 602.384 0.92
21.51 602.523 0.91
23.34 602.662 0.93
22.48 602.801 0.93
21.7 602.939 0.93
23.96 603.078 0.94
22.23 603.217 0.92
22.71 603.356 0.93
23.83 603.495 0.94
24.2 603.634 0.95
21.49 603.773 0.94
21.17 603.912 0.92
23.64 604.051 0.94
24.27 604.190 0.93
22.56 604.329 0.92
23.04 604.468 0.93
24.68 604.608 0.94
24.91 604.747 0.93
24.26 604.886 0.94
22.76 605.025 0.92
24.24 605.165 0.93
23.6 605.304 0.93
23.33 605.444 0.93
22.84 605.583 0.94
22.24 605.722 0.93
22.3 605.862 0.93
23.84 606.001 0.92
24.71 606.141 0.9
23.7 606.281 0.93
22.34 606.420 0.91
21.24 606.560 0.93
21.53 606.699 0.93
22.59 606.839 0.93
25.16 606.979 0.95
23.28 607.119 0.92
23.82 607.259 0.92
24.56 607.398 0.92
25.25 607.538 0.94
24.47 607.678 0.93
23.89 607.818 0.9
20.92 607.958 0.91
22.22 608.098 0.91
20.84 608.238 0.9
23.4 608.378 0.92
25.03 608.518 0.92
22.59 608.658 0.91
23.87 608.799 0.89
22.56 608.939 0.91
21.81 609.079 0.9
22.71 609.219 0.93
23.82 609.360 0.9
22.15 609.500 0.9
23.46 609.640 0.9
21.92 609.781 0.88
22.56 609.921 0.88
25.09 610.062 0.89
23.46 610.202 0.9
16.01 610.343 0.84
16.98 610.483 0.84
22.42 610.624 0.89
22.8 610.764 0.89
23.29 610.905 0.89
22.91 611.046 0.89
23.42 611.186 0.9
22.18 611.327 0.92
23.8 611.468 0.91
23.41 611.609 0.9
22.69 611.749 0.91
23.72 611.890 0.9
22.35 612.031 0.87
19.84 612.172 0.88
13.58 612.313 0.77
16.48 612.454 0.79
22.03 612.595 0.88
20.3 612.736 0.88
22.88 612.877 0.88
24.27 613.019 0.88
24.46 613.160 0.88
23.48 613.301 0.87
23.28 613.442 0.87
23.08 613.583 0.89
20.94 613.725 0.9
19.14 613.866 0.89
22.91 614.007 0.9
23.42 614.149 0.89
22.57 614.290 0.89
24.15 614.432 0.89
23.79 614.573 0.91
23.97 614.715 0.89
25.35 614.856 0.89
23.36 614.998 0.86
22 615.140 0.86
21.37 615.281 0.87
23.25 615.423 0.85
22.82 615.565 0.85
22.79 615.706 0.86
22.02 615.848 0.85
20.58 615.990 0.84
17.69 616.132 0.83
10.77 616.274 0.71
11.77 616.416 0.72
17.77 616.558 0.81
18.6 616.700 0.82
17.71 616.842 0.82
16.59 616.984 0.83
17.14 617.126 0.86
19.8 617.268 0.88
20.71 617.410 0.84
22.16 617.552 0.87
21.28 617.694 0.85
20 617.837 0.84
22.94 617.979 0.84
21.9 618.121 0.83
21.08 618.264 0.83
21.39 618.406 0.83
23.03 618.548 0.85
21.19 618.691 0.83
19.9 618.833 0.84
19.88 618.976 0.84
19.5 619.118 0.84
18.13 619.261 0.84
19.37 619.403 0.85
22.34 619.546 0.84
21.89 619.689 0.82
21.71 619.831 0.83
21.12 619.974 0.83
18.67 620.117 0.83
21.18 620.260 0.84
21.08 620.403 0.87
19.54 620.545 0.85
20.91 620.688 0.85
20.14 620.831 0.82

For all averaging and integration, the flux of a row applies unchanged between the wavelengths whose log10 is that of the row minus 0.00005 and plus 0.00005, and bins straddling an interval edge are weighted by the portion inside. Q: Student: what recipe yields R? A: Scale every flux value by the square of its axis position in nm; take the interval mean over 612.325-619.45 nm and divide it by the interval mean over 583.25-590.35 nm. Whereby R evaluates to 1.27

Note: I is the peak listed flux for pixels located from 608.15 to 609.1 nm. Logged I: 25.03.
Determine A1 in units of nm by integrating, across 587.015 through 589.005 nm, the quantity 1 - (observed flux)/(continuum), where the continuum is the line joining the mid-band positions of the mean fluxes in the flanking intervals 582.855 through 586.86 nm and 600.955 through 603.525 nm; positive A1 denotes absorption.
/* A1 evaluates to 0.31 nm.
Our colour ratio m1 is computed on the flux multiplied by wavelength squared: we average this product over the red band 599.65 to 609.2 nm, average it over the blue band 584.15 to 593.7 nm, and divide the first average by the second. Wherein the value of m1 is 1.31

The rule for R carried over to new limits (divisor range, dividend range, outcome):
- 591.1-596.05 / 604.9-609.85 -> 1.20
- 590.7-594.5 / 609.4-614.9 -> 1.18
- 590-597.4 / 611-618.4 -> 1.13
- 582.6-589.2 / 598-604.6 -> 1.18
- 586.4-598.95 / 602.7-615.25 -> 1.26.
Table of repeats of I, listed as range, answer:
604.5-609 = 25.25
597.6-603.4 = 23.96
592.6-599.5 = 23.46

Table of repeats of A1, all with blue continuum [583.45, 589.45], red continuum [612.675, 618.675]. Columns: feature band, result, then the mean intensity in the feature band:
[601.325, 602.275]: -0.094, 22.1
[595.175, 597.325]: -0.136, 21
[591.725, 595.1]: -0.152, 20.4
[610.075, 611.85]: -0.108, 22.1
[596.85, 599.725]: -0.230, 21.5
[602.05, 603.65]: -0.184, 22.5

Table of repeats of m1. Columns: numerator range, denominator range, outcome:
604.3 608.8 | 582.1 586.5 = 1.17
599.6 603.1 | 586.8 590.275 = 1.53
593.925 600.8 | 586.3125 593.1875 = 1.26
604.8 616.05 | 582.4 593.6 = 1.29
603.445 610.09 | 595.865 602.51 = 1.10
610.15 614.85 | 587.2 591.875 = 1.50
